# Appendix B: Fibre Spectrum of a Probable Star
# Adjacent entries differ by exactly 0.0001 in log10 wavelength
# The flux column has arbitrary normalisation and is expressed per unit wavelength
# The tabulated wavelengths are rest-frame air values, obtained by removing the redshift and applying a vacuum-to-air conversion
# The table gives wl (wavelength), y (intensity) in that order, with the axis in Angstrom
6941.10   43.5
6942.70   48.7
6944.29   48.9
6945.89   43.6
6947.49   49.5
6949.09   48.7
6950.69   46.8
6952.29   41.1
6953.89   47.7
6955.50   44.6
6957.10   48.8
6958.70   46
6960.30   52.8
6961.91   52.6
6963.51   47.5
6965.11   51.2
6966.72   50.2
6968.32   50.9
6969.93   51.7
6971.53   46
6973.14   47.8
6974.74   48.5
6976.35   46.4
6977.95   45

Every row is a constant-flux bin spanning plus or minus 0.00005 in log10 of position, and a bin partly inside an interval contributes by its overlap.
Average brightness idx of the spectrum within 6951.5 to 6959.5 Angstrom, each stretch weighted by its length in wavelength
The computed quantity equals 45.6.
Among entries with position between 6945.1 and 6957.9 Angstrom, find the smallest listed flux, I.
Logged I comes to 41.1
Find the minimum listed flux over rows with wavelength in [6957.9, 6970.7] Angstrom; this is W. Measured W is 46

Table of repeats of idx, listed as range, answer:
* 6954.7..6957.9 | 46.7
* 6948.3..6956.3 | 45.7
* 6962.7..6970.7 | 50.3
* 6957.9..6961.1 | 49.5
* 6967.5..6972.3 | 49.6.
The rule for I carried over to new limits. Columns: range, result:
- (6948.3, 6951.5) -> 46.8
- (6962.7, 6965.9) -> 47.5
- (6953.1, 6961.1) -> 44.6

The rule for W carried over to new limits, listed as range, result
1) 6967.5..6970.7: 50.9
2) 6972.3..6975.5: 47.8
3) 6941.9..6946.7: 43.6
